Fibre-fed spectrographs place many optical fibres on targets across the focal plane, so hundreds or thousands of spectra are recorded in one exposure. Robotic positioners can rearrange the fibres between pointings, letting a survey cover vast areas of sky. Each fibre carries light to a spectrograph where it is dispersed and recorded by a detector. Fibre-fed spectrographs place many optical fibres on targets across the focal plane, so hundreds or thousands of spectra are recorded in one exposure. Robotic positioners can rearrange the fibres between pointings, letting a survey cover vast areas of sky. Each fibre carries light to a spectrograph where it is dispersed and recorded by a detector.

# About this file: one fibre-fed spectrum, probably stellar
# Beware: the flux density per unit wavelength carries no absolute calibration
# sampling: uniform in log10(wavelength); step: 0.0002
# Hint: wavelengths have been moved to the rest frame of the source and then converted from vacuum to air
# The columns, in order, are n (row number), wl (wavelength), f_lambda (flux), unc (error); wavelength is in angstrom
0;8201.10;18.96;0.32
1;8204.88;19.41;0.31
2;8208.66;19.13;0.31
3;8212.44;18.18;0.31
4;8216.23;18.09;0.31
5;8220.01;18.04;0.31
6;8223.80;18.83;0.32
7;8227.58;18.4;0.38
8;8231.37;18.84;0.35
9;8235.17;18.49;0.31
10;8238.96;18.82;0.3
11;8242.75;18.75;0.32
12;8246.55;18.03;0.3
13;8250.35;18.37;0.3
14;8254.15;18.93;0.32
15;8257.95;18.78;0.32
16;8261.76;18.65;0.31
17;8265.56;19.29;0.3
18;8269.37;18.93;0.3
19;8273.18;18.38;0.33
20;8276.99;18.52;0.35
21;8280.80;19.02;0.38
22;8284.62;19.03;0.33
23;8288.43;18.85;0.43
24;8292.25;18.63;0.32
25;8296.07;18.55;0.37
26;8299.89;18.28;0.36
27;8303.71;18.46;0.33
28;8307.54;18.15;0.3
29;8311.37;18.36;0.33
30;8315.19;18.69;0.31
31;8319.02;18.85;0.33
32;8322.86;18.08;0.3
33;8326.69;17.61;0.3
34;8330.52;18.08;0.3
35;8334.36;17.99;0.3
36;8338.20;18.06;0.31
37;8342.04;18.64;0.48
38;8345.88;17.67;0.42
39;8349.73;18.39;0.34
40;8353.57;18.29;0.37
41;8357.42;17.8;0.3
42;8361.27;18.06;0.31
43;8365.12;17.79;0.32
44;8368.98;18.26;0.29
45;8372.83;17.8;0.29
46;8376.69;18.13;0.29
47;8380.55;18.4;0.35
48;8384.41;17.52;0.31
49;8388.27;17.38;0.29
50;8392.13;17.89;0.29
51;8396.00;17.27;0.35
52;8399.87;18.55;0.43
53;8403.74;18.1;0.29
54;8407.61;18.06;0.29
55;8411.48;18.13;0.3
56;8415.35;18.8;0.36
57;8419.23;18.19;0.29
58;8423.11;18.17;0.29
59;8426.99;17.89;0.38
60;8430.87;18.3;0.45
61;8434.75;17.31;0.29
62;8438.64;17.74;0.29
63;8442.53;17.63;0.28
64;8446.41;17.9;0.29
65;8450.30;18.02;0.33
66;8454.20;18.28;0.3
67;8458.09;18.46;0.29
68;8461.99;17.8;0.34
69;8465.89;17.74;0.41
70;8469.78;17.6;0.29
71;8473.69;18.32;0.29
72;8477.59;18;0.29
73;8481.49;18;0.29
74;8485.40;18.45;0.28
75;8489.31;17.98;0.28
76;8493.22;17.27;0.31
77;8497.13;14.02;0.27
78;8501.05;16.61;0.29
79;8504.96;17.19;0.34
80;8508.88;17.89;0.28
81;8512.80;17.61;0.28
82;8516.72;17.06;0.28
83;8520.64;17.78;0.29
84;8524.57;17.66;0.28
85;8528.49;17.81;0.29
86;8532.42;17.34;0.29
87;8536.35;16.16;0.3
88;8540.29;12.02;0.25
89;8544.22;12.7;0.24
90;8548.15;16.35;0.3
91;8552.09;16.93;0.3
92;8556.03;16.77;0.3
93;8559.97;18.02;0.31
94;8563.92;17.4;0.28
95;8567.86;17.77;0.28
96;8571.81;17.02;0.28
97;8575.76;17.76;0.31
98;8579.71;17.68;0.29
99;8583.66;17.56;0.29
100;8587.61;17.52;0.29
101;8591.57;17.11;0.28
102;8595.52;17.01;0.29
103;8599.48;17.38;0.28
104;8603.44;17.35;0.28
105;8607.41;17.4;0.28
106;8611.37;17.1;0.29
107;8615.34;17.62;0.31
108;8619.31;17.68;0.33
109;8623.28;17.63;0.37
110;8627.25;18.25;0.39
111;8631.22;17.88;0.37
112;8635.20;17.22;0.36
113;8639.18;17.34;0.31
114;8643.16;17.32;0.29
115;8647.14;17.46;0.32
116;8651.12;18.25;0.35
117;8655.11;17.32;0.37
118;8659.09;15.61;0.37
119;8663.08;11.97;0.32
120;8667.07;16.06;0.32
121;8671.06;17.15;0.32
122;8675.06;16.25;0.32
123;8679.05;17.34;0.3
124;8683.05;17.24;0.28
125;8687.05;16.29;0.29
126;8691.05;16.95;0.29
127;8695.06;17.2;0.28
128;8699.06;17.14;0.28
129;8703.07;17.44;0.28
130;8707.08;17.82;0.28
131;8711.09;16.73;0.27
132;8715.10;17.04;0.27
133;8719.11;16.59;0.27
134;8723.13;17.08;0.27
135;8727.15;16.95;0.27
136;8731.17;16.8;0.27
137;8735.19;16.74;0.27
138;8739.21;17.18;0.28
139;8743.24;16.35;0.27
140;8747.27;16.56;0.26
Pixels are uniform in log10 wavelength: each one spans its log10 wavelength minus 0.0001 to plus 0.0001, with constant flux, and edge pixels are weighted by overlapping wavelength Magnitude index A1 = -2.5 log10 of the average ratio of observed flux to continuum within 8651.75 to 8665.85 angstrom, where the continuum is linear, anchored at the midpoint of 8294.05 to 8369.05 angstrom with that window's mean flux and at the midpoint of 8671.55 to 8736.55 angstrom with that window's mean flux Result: 0.120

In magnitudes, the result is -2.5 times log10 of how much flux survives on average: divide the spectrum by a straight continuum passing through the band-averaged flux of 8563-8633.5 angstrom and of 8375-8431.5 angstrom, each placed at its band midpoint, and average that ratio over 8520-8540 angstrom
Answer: 0.05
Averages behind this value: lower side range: 18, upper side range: 17.5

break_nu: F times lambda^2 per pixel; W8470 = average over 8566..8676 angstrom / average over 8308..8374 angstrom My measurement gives 1.01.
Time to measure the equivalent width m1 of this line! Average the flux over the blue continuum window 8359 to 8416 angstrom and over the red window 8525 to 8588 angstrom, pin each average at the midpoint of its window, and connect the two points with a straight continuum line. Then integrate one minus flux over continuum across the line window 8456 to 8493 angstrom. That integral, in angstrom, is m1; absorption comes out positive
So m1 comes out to -1.5 angstrom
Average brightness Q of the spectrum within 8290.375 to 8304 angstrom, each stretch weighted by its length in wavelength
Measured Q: 18.5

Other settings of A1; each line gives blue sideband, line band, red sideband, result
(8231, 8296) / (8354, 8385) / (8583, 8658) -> 0.02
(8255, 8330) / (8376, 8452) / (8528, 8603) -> -0.01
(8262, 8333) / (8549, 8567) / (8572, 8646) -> 0.03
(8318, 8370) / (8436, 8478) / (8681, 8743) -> -0.01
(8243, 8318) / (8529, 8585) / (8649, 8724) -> 0.05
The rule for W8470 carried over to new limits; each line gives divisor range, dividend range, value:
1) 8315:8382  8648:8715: 1.00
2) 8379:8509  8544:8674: 1.00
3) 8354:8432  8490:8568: 0.95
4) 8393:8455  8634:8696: 0.98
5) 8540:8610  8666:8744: 1.03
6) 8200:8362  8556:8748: 1.01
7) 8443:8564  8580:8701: 1.03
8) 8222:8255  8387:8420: 1.01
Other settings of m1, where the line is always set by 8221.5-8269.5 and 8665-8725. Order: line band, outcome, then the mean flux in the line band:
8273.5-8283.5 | -0.1 angstrom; 18.7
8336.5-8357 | 0.1 angstrom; 18.2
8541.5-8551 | 1.6 angstrom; 14.6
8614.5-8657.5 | -1.1 angstrom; 17.6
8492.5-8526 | 1.3 angstrom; 17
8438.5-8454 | 0.0 angstrom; 17.9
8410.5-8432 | -0.3 angstrom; 18.3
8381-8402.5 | 0.4 angstrom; 17.8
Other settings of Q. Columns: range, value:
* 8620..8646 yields 17.6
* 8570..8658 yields 17.5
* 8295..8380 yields 18.2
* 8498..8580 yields 16.8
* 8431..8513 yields 17.6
